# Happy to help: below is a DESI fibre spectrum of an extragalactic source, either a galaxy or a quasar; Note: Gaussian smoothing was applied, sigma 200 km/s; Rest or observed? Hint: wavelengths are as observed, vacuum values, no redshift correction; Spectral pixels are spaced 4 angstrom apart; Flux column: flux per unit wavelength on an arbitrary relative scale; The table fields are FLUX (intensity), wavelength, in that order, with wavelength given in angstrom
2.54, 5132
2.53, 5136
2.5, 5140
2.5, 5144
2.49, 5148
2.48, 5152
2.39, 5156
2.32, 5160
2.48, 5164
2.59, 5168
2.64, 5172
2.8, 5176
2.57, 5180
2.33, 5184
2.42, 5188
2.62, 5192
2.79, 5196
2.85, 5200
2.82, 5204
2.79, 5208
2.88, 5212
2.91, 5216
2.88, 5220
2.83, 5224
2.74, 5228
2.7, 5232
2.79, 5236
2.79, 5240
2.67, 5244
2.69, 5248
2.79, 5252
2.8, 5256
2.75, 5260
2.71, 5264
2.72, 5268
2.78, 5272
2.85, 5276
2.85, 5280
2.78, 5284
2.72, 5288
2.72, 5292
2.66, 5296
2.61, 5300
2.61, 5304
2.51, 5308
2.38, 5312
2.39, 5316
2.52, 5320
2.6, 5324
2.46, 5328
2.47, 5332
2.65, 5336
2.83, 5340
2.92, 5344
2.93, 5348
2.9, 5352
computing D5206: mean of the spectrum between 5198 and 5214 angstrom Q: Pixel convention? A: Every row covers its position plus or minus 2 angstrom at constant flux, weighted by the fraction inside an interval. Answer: 2.83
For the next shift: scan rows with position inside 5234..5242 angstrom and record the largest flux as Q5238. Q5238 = 2.79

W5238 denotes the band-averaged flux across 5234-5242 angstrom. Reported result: 2.79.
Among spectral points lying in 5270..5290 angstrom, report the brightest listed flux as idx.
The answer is 2.85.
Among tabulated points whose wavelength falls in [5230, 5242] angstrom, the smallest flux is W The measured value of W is 2.7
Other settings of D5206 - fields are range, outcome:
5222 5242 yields 2.77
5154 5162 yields 2.35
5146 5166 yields 2.43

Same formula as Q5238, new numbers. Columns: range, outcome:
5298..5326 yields 2.61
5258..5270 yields 2.75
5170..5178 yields 2.8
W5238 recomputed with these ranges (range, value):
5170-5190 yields 2.55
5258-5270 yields 2.73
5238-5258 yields 2.75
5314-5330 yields 2.49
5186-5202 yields 2.67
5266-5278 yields 2.78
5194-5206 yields 2.82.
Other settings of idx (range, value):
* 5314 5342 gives 2.83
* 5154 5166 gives 2.48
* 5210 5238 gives 2.91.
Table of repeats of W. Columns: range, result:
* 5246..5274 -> 2.69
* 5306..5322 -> 2.38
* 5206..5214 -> 2.79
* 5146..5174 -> 2.32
